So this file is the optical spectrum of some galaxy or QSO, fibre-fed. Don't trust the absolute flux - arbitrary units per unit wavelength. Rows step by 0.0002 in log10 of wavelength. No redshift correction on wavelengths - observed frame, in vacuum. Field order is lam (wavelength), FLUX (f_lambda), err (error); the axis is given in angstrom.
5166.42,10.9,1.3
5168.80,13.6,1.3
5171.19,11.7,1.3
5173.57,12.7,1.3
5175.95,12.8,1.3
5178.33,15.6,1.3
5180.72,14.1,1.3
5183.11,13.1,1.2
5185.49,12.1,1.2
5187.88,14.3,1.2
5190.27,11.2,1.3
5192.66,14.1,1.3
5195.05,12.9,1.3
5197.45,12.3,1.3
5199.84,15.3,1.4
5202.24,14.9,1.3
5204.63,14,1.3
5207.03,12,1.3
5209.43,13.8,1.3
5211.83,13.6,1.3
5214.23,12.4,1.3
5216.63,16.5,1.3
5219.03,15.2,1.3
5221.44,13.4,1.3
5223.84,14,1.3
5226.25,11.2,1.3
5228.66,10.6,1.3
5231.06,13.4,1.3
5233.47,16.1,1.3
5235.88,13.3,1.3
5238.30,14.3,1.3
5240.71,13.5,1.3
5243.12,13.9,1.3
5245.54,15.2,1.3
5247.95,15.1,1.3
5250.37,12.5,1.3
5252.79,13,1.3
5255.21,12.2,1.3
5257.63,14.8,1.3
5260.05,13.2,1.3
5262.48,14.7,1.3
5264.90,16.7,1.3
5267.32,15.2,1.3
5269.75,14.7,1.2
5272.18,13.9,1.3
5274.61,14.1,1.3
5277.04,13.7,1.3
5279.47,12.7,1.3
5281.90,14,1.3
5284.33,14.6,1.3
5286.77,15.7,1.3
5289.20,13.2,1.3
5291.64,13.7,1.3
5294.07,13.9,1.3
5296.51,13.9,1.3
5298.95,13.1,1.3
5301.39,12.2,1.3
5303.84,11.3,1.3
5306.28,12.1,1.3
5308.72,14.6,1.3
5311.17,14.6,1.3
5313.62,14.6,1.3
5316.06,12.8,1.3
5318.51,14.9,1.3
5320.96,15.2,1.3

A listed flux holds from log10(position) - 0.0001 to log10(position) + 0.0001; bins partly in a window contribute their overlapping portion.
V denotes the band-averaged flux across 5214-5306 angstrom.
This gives 13.8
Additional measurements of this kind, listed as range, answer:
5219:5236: 13.3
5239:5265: 14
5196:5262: 13.7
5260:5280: 14.4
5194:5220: 13.9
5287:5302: 13.5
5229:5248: 14.1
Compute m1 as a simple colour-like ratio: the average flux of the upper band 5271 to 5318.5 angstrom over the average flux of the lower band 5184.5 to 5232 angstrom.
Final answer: 1.0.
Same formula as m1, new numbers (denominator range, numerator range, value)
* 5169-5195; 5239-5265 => 1.06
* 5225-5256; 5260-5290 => 1.07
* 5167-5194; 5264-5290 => 1.09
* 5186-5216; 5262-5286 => 1.08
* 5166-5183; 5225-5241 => 1.00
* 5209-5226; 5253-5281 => 1.01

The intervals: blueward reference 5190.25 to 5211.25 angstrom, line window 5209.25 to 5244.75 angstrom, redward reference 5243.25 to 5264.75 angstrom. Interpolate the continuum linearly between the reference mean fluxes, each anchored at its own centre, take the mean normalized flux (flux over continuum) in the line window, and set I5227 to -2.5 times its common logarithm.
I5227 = 0.00 mag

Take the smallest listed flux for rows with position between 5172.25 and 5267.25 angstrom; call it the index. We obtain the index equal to 10.6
